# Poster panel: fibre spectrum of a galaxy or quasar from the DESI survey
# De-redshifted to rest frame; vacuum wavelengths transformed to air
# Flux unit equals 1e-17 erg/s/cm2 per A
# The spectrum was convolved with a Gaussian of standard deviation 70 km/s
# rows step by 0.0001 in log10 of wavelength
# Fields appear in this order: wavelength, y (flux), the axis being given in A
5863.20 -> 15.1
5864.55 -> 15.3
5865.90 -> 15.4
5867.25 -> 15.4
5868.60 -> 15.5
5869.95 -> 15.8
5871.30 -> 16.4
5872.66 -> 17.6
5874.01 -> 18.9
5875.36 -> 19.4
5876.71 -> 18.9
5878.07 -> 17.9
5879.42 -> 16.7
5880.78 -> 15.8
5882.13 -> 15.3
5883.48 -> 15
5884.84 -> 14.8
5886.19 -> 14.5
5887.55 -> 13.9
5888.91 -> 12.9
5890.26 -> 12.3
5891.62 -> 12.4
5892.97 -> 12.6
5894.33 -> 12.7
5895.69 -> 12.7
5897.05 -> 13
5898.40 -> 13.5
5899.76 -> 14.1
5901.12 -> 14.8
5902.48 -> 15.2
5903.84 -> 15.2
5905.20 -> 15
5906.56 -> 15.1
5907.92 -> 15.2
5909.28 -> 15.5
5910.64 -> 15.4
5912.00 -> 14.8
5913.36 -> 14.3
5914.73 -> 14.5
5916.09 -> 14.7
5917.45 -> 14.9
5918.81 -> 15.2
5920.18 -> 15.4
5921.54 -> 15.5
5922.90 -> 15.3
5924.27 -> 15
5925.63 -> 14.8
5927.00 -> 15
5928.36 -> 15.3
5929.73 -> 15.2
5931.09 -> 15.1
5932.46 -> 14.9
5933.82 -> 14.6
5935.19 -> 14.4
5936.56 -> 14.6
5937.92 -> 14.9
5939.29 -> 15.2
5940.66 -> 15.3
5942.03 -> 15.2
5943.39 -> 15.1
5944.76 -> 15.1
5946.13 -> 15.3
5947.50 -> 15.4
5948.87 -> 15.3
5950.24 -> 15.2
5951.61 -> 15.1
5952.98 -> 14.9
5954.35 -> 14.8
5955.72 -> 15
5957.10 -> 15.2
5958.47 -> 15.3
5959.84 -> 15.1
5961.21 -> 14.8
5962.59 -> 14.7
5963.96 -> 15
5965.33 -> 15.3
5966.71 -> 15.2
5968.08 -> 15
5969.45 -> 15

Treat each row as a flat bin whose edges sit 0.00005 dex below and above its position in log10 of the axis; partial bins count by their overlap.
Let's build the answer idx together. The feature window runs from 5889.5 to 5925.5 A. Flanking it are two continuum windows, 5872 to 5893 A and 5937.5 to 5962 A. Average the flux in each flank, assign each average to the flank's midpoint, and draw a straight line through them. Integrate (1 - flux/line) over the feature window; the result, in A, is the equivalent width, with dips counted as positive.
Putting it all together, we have 2.4 A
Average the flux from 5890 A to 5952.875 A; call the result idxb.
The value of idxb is 14.7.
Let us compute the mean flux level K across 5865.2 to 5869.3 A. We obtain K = 15.4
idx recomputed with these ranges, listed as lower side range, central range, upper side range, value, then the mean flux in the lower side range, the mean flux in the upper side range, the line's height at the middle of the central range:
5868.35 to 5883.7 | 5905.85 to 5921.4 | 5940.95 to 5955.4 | 1.00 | 17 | 15.1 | 16.1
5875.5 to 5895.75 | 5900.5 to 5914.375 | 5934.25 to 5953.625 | -0.16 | 14.7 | 15.1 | 14.9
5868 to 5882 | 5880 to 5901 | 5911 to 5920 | 3.29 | 17.2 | 14.8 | 16.3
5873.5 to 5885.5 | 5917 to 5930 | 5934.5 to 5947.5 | 0.34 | 16.9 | 15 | 15.6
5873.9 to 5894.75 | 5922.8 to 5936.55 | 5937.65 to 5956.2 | 0.20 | 15.2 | 15.1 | 15.1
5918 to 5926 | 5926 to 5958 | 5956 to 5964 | 0.12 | 15.2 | 15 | 15.1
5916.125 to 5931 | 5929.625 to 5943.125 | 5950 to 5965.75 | 0.15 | 15.1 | 15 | 15.1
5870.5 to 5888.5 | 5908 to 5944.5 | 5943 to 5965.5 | 1.40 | 16.5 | 15.1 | 15.6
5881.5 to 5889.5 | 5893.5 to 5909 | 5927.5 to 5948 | 0.38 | 14.4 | 15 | 14.6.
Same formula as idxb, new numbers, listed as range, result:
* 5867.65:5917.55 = 15.1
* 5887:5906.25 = 13.6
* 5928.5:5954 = 15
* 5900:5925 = 15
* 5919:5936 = 15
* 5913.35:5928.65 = 15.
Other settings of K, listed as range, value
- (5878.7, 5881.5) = 16.3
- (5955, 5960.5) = 15.1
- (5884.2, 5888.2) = 14.4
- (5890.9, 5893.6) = 12.5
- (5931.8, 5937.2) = 14.6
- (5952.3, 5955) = 14.9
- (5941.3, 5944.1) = 15.2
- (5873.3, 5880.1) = 18.4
